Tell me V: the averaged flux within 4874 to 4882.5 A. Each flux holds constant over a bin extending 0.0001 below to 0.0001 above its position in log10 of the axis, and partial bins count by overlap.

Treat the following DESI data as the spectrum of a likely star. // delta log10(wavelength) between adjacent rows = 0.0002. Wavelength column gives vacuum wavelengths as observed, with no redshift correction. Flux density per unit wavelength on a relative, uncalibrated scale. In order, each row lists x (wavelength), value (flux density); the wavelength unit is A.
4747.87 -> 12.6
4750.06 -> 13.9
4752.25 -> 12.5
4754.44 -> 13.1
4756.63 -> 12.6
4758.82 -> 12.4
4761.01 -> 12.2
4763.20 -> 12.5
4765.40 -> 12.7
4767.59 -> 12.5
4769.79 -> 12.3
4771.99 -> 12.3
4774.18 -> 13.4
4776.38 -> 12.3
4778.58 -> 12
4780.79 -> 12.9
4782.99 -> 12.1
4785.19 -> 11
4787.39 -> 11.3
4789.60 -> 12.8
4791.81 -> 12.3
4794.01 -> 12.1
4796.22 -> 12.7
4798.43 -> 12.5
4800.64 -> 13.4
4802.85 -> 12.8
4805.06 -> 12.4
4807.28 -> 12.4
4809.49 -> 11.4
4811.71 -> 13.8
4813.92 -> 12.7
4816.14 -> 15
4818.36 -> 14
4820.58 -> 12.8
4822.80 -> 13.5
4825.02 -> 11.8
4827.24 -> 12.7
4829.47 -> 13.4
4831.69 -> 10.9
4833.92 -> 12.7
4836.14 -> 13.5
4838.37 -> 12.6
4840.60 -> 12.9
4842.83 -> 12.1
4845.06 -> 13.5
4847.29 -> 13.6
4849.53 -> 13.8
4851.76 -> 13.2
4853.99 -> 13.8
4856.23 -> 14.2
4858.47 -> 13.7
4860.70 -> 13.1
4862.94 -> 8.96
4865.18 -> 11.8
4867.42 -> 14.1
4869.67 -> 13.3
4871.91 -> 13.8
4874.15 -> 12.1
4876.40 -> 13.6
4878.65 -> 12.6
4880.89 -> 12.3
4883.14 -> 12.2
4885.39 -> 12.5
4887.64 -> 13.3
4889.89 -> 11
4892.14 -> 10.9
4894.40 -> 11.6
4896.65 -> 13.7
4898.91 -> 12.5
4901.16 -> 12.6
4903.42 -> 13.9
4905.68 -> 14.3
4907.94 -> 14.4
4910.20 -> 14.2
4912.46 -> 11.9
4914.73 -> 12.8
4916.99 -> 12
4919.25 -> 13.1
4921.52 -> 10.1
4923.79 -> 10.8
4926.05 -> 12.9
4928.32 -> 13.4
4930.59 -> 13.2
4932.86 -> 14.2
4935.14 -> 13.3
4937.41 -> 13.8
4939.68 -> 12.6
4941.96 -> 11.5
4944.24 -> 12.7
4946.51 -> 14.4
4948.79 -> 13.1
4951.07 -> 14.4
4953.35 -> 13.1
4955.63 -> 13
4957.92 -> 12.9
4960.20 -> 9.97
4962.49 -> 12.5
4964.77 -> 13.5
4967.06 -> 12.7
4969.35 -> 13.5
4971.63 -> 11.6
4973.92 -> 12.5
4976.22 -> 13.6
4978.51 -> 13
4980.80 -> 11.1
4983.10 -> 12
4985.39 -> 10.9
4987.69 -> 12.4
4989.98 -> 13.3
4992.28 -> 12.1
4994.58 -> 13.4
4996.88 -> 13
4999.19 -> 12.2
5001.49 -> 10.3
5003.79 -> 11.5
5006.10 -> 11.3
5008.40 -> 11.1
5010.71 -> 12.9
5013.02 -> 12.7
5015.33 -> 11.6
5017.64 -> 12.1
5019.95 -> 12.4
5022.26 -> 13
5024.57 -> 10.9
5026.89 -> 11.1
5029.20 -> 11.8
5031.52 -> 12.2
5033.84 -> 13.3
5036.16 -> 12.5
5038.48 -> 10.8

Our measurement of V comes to 12.7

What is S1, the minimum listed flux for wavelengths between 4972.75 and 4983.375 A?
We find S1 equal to 11.1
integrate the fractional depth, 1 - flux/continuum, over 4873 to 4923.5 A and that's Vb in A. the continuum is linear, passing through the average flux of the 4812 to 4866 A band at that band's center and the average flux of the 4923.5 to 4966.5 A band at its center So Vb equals 1.4 A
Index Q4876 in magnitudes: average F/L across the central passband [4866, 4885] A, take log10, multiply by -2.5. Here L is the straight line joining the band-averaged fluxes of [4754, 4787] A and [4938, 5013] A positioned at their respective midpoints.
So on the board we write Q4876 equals -0.05 mag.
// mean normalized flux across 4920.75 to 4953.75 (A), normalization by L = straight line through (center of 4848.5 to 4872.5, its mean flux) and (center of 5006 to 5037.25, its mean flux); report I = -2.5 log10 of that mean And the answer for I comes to -0.029 mag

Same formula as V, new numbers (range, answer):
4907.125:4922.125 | 12.7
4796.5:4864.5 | 12.9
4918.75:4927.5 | 11.7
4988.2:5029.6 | 12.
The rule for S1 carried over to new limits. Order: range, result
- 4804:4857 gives 10.9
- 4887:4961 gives 9.97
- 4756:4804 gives 11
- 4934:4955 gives 11.5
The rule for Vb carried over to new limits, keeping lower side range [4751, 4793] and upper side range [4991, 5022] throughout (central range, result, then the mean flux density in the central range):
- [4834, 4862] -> -2.3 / 13.3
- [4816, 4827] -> -0.8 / 13.2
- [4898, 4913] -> -1.6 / 13.5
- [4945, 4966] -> -1.4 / 13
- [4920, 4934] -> -0.3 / 12.5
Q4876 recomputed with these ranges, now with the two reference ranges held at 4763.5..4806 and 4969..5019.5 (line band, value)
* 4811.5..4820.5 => -0.12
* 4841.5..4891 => -0.05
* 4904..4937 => -0.06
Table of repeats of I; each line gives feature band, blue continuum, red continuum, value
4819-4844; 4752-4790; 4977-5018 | -0.03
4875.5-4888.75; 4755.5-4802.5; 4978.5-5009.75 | -0.05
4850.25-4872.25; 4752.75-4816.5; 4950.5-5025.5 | -0.05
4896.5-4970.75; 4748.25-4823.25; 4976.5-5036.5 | -0.06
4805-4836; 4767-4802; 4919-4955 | -0.03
